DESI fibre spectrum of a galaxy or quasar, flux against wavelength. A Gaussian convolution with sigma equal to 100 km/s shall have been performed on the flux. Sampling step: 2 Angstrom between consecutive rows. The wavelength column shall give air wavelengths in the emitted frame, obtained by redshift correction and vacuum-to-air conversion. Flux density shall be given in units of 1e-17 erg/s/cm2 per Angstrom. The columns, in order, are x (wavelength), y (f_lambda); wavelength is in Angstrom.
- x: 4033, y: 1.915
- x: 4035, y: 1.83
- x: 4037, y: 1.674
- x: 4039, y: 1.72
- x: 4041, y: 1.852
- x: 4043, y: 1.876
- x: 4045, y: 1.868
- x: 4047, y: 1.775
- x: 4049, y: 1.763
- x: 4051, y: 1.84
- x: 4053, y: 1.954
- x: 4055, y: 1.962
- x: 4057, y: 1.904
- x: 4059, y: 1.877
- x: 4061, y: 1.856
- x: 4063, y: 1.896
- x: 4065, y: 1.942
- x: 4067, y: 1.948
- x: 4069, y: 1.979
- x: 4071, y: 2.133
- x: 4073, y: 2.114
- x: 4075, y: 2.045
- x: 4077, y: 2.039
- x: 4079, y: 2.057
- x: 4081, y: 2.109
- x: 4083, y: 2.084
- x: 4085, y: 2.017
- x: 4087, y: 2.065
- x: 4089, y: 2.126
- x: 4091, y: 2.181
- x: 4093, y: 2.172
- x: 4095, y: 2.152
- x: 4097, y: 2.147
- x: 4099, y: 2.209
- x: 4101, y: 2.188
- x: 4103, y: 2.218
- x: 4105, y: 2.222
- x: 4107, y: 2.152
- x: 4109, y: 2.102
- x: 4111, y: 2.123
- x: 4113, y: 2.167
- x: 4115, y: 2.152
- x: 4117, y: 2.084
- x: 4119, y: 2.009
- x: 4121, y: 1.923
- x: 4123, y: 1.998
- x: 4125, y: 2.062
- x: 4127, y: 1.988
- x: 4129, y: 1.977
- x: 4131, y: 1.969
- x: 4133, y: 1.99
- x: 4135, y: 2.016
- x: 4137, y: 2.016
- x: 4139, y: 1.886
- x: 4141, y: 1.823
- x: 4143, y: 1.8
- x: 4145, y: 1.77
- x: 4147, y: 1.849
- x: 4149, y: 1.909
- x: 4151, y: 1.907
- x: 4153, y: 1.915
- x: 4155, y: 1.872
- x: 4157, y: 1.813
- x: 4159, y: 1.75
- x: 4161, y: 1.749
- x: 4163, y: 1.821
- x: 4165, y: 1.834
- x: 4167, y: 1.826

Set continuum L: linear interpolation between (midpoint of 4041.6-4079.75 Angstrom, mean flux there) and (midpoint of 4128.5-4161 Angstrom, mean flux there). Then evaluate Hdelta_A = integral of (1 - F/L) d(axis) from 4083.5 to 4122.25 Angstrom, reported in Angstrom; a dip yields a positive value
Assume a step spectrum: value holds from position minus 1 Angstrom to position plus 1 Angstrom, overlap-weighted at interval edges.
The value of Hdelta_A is -4.35 Angstrom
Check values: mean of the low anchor 1.94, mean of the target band 2.13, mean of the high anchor 1.89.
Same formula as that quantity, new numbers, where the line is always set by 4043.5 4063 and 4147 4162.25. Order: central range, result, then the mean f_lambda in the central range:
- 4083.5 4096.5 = -1.81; 2.12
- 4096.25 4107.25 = -1.99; 2.19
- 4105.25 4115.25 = -1.56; 2.14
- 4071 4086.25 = -1.71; 2.07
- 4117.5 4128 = -0.84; 2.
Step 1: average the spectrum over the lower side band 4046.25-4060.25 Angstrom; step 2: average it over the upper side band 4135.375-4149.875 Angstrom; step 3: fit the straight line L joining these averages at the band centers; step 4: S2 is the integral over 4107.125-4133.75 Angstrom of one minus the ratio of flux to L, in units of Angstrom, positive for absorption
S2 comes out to -2.5 Angstrom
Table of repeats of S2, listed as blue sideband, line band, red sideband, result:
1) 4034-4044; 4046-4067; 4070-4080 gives 0.5 Angstrom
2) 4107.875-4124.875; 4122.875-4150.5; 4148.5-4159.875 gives 0.4 Angstrom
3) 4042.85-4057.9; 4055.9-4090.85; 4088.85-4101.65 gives 0.1 Angstrom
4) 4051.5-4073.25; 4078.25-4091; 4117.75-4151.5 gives -0.9 Angstrom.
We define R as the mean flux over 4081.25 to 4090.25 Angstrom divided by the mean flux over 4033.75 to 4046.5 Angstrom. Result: 1.2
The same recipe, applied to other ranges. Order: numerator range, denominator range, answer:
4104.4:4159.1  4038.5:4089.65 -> 1.01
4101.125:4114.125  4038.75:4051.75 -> 1.19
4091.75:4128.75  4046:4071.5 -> 1.11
